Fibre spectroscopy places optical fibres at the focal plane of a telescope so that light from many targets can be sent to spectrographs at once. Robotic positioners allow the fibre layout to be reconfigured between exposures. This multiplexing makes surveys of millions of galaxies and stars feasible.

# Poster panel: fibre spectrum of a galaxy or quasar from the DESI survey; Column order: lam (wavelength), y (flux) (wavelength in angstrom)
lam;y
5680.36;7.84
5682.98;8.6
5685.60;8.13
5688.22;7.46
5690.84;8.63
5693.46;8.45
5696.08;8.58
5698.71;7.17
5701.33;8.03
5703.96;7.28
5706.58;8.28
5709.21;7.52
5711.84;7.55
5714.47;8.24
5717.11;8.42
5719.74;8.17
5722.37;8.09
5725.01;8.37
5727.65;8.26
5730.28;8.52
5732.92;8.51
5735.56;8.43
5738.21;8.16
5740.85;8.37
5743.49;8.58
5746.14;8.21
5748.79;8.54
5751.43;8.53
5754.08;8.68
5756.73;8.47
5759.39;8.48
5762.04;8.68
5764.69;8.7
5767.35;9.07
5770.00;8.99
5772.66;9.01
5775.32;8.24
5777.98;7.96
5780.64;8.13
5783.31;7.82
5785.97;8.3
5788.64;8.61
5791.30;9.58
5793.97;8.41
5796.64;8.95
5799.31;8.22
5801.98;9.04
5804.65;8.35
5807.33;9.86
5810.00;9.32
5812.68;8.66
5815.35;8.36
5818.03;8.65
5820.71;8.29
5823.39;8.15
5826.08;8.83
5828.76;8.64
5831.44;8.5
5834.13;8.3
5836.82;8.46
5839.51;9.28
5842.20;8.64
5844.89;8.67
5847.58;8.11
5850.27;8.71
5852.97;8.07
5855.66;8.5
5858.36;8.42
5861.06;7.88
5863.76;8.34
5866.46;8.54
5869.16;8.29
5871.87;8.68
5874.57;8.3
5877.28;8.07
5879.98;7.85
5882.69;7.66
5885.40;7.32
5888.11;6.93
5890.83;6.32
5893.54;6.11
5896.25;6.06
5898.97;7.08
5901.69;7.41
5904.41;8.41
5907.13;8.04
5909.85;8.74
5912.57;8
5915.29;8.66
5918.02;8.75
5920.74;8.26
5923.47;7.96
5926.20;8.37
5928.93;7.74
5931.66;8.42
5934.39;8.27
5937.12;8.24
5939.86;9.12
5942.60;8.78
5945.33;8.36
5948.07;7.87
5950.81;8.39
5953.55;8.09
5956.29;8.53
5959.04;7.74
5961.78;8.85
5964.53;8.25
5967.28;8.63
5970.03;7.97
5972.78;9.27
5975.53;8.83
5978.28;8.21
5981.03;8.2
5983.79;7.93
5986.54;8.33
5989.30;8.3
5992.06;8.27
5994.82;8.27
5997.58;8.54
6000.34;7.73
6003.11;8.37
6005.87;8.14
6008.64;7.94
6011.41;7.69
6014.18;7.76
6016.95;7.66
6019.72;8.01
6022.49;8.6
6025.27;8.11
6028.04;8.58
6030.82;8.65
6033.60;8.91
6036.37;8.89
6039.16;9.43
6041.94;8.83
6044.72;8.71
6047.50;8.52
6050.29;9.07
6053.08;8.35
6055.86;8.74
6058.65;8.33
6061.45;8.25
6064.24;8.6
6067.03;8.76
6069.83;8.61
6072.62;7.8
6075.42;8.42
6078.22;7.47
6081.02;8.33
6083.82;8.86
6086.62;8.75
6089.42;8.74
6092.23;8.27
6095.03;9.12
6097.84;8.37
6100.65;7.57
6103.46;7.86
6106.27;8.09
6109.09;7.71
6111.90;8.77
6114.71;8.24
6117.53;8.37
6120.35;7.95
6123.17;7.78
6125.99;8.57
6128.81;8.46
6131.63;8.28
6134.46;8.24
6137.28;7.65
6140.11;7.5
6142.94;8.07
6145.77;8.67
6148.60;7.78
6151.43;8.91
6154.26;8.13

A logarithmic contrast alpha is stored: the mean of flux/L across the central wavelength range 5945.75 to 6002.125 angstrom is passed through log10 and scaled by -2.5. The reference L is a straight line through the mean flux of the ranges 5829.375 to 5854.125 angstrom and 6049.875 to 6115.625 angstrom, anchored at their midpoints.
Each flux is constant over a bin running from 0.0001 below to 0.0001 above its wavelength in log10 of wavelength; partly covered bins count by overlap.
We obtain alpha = 0.02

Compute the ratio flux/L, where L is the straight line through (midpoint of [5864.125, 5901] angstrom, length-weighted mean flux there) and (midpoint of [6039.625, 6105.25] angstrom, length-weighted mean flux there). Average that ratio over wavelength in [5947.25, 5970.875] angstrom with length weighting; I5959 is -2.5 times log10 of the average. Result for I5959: -0.05 mag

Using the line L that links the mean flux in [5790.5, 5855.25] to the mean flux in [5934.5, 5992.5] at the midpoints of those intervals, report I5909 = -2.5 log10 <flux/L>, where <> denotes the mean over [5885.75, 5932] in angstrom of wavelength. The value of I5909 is 0.11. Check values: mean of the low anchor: 8.66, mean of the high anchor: 8.39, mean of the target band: 7.7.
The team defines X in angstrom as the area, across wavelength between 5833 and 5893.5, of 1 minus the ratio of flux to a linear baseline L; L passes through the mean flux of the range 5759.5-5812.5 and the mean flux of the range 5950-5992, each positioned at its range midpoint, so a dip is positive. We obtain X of 3.2 angstrom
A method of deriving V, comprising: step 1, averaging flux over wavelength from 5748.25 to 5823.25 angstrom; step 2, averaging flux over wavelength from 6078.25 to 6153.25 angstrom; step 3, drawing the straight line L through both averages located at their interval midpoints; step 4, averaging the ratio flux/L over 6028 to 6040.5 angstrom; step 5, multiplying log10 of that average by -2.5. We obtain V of -0.07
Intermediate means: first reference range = 8.63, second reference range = 8.25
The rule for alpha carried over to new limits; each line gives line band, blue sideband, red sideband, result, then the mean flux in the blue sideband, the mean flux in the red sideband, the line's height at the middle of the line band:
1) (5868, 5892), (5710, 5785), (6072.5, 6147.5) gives 0.08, 8.39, 8.22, 8.33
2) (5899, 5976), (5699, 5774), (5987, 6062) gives 0.01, 8.35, 8.4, 8.38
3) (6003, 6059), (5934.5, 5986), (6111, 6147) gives -0.02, 8.4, 8.19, 8.31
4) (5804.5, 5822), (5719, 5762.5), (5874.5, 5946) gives -0.08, 8.41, 7.89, 8.19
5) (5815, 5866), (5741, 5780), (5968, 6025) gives 0.00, 8.57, 8.2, 8.44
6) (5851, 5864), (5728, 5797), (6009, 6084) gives 0.03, 8.53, 8.43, 8.49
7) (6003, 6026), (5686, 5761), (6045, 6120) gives 0.05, 8.22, 8.38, 8.35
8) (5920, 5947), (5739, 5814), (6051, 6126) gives 0.02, 8.63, 8.32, 8.48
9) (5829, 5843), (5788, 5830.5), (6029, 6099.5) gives 0.01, 8.75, 8.59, 8.73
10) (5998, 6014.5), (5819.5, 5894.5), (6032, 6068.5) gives 0.08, 8.15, 8.72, 8.59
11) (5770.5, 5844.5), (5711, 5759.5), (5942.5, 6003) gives -0.04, 8.35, 8.33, 8.34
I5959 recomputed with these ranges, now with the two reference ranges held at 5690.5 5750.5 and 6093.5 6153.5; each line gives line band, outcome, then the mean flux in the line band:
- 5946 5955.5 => 0.00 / 8.16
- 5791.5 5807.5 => -0.08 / 8.78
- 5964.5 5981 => -0.04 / 8.52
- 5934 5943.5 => -0.06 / 8.62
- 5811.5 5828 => -0.04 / 8.5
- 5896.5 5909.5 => 0.07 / 7.67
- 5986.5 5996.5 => -0.01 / 8.29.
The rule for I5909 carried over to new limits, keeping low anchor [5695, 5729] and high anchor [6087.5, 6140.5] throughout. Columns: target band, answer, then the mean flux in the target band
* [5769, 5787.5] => -0.04 mag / 8.34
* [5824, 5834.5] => -0.07 mag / 8.56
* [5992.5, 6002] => -0.01 mag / 8.19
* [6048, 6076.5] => -0.04 mag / 8.49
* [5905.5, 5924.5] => -0.03 mag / 8.35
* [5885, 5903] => 0.20 mag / 6.71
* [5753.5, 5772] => -0.09 mag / 8.74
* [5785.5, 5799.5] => -0.09 mag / 8.74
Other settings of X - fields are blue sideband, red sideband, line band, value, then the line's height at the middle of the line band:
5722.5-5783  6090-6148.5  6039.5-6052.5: -0.9 angstrom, 8.24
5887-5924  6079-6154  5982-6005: -1.0 angstrom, 7.89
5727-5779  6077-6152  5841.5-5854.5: 0.0 angstrom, 8.45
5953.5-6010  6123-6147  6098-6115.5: 0.3 angstrom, 8.18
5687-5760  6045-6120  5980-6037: 0.8 angstrom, 8.35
